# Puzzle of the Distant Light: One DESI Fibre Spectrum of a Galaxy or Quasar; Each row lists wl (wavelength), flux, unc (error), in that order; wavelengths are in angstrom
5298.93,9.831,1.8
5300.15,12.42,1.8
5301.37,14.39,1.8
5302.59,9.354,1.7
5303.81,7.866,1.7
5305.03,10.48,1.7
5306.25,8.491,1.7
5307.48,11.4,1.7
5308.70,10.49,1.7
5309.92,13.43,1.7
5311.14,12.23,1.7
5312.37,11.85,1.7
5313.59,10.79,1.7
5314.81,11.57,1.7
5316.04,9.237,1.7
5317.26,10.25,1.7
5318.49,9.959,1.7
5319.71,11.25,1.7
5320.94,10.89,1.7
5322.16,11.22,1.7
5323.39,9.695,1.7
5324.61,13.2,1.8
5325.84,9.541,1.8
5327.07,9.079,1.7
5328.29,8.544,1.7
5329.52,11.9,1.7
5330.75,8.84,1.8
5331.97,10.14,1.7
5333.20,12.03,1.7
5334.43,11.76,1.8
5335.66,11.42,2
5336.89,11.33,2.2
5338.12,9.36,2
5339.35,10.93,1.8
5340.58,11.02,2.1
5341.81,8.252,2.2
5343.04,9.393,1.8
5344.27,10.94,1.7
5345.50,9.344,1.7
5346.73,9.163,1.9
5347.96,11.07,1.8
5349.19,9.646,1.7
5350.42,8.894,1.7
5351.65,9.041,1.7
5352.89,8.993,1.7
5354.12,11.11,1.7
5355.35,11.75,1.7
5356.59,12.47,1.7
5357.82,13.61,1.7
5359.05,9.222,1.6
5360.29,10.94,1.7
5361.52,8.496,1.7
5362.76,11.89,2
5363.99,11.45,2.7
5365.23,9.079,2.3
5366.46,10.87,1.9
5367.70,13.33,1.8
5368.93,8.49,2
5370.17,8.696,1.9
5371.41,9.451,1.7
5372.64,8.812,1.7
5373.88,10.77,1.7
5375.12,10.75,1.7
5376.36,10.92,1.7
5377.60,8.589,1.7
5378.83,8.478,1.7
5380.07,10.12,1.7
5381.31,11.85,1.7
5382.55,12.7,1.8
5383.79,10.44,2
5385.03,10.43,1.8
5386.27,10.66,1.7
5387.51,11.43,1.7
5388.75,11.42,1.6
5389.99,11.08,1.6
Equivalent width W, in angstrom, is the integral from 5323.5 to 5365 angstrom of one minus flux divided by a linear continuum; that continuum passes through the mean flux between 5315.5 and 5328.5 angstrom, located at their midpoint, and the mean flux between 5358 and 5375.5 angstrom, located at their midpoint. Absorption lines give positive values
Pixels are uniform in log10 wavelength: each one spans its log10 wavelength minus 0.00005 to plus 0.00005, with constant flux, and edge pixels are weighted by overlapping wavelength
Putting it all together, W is -0.59 angstrom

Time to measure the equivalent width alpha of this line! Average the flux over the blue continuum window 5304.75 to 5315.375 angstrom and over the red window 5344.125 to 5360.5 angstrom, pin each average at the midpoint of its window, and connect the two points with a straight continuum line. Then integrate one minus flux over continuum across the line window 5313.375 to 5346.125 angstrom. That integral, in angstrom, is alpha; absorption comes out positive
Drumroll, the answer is 1.23 angstrom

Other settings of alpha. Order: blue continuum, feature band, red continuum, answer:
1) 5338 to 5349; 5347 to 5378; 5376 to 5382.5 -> -0.8 angstrom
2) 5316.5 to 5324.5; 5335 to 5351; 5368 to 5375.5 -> 0.2 angstrom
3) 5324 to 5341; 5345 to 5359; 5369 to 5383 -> -0.1 angstrom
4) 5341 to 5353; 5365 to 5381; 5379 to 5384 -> 1.1 angstrom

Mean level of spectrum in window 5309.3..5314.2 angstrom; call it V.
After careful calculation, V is 12.1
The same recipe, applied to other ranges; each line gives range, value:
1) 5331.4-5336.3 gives 11.3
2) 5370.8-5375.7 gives 9.94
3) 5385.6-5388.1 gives 11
